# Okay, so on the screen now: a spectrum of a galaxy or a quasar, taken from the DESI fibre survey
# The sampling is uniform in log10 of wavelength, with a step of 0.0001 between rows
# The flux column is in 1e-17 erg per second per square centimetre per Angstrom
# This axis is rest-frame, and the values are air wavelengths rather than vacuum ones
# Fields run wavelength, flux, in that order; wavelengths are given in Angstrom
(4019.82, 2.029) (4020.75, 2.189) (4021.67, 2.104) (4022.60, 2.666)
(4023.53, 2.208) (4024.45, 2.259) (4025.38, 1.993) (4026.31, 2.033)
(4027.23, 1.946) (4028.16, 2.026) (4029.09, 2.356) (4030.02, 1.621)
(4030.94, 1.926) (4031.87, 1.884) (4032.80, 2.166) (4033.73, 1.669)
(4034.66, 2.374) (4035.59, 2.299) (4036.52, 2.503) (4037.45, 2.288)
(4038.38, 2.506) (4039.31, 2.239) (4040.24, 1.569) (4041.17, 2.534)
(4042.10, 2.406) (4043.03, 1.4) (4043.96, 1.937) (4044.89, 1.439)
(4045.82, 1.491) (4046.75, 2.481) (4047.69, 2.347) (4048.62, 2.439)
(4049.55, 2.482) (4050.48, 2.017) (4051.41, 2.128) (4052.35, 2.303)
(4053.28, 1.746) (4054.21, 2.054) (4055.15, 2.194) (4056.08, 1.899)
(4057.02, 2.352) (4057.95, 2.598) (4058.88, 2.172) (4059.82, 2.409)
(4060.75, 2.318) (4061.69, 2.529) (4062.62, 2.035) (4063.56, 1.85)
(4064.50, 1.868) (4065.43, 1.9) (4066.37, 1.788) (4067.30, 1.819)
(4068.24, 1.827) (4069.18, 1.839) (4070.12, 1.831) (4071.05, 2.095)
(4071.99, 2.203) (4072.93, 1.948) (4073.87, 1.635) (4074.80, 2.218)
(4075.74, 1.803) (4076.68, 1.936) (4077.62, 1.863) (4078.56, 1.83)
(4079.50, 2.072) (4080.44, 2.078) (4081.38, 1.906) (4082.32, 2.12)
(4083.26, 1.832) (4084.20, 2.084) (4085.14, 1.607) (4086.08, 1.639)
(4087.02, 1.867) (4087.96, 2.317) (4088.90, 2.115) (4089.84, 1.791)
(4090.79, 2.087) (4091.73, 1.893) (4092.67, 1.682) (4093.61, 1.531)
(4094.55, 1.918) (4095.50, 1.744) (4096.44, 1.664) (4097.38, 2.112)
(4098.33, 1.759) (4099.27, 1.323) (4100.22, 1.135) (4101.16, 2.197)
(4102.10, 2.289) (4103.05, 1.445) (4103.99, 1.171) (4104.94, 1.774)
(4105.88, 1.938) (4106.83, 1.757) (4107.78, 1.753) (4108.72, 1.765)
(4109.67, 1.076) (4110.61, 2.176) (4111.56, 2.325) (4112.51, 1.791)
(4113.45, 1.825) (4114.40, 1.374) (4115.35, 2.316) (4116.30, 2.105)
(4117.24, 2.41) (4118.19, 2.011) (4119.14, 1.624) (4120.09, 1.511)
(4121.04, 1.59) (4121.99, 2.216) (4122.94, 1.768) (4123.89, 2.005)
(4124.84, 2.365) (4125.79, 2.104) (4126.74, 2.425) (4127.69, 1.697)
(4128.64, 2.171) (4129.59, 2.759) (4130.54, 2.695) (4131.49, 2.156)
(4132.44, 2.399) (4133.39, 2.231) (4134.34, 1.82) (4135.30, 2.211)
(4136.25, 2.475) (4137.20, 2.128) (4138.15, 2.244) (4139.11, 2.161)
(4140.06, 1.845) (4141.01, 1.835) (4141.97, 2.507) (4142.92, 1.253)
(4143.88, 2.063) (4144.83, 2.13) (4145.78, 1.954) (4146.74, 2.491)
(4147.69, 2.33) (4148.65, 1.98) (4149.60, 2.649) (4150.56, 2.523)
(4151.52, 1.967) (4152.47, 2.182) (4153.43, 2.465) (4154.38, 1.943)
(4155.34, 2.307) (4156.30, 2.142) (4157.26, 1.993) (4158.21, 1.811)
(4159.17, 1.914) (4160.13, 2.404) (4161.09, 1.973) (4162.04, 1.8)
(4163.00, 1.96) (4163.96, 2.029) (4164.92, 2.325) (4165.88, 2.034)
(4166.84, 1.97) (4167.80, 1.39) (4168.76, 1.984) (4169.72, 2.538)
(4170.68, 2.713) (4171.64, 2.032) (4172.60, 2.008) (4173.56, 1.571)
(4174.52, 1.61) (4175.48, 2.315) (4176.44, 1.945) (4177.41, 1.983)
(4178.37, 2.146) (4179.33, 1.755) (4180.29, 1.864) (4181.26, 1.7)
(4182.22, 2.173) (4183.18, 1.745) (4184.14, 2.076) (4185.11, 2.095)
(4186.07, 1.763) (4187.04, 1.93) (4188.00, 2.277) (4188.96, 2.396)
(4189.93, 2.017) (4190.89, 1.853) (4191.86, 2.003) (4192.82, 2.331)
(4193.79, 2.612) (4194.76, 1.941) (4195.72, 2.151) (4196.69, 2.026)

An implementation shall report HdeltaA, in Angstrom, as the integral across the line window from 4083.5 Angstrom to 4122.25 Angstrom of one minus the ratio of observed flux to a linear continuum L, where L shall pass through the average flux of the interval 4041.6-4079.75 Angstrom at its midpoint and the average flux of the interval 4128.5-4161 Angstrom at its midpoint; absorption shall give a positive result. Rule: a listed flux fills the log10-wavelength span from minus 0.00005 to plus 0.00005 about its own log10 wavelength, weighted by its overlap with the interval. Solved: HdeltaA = 5.3 Angstrom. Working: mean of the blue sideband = 2.04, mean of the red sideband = 2.18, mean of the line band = 1.82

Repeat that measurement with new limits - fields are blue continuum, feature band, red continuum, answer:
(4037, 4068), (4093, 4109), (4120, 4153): 3.1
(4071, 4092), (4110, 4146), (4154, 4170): -1.3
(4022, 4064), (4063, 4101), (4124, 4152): 5.1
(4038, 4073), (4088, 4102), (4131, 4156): 2.0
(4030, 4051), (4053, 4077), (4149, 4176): 0.7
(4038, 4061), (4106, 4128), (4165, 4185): 1.5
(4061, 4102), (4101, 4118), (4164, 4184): 0.6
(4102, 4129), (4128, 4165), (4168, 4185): -4.1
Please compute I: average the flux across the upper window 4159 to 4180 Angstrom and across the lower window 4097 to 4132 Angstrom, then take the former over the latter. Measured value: 1.1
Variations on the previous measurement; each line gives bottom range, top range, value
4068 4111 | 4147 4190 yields 1.12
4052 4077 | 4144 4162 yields 1.06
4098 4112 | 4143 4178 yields 1.21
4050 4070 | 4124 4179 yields 1.02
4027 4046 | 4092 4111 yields 0.84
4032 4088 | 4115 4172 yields 1.03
